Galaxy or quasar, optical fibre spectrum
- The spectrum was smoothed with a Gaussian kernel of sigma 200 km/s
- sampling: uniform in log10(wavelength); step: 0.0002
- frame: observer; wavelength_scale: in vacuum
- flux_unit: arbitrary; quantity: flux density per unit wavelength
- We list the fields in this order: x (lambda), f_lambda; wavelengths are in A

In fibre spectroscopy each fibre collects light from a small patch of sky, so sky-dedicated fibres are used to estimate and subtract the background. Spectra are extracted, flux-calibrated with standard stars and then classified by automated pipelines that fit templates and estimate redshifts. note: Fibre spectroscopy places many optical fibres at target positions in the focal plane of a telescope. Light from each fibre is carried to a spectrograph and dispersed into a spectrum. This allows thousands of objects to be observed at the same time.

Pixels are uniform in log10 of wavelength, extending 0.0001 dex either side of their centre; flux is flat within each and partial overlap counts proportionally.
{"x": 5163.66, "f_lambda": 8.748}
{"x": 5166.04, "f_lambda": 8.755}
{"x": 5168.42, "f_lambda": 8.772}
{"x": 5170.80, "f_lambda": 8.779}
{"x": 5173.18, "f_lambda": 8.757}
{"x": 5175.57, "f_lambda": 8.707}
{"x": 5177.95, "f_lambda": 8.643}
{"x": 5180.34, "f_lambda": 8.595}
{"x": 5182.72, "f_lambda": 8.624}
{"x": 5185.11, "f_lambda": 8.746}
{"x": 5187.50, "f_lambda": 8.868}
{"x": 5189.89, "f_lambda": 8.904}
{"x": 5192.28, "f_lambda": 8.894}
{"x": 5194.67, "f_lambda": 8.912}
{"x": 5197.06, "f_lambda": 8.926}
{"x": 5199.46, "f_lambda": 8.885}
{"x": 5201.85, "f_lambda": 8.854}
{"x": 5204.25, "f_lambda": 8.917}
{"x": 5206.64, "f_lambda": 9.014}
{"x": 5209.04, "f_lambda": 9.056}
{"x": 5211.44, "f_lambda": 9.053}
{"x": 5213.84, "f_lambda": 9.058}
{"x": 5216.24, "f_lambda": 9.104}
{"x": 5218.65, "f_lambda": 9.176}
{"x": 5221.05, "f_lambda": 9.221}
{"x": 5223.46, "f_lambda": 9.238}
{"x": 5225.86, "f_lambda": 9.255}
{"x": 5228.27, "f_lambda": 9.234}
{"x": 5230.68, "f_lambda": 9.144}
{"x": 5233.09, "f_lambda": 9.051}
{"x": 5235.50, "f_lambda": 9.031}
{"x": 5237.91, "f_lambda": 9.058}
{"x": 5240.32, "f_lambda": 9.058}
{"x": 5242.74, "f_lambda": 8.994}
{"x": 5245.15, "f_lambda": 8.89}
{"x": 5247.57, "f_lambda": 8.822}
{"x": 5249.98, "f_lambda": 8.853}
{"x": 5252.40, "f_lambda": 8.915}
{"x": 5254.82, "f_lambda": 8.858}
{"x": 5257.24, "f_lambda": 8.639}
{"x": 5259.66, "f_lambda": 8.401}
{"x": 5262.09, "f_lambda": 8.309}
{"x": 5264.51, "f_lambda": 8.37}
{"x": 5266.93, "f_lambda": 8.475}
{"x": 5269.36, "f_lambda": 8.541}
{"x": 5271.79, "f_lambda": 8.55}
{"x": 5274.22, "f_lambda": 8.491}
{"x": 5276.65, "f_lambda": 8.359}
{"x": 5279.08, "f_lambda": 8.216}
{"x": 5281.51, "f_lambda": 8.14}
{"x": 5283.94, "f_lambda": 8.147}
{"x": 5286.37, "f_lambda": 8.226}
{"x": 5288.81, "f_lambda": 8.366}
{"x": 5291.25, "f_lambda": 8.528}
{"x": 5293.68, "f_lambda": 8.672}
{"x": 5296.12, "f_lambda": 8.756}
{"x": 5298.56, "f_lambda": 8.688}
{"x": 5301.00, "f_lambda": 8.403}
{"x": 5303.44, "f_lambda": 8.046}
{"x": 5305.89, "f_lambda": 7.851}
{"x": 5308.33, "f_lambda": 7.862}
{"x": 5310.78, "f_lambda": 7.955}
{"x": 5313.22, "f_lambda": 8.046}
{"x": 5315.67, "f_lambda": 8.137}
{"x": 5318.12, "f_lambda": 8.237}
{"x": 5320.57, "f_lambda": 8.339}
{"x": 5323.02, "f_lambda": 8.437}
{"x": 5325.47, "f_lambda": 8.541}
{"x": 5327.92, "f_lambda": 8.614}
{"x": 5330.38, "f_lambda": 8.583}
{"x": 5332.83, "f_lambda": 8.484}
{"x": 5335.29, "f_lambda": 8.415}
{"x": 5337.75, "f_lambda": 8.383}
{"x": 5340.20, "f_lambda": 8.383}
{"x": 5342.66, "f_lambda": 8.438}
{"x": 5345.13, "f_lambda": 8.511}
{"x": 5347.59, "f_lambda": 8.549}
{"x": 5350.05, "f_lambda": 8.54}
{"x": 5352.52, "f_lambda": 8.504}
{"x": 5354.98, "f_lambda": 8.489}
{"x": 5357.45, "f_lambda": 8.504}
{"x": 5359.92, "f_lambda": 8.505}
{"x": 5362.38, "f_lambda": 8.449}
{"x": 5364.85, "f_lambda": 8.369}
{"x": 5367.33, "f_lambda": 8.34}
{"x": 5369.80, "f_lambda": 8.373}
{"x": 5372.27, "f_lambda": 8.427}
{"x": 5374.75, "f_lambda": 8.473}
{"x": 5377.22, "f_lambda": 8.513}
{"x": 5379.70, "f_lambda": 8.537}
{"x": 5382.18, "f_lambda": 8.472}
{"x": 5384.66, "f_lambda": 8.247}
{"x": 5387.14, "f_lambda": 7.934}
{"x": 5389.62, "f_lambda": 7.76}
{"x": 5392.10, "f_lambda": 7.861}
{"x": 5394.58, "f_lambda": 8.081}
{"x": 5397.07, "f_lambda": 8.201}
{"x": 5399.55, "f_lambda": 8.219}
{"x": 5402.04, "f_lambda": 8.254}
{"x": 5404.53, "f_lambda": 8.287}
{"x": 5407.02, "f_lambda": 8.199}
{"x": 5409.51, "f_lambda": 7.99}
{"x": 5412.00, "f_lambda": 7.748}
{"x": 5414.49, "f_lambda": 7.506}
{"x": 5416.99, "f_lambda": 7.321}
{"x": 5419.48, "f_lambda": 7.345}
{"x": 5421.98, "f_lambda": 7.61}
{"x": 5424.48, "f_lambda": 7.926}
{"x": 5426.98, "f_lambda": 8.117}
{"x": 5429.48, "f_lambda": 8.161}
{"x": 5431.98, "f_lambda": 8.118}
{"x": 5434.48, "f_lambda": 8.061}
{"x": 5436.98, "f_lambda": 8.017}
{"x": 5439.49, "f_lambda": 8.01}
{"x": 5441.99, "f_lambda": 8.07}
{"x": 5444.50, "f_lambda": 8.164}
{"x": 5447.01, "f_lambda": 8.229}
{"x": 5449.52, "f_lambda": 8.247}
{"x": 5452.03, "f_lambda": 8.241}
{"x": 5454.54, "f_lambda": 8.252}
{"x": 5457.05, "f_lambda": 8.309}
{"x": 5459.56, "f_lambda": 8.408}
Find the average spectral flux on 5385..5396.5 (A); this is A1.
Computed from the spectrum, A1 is 7.95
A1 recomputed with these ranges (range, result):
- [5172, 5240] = 8.96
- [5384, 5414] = 8.05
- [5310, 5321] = 8.14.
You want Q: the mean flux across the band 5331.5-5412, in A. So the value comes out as 8.33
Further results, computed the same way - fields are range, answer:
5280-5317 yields 8.25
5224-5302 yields 8.68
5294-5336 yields 8.32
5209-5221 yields 9.1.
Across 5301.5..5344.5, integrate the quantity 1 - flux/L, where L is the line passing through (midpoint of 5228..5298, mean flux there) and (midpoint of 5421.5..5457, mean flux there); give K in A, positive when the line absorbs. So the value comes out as 0.91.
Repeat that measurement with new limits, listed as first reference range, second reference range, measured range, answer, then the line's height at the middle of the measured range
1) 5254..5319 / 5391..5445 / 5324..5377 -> -2.0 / 8.16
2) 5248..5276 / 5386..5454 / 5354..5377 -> -0.7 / 8.2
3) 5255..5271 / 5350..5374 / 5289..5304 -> -0.1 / 8.47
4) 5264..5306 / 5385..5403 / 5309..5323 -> 0.2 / 8.3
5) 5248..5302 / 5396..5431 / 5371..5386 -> -0.7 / 8.07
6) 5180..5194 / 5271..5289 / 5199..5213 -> -0.4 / 8.69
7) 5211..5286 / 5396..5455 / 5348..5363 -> -0.3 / 8.32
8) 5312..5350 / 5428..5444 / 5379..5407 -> 0.2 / 8.22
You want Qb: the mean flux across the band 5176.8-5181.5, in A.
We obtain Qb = 8.61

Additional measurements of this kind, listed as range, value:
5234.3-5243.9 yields 9.03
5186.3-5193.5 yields 8.89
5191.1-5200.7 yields 8.91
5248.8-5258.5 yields 8.81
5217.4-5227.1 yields 9.22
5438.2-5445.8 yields 8.08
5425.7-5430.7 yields 8.14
